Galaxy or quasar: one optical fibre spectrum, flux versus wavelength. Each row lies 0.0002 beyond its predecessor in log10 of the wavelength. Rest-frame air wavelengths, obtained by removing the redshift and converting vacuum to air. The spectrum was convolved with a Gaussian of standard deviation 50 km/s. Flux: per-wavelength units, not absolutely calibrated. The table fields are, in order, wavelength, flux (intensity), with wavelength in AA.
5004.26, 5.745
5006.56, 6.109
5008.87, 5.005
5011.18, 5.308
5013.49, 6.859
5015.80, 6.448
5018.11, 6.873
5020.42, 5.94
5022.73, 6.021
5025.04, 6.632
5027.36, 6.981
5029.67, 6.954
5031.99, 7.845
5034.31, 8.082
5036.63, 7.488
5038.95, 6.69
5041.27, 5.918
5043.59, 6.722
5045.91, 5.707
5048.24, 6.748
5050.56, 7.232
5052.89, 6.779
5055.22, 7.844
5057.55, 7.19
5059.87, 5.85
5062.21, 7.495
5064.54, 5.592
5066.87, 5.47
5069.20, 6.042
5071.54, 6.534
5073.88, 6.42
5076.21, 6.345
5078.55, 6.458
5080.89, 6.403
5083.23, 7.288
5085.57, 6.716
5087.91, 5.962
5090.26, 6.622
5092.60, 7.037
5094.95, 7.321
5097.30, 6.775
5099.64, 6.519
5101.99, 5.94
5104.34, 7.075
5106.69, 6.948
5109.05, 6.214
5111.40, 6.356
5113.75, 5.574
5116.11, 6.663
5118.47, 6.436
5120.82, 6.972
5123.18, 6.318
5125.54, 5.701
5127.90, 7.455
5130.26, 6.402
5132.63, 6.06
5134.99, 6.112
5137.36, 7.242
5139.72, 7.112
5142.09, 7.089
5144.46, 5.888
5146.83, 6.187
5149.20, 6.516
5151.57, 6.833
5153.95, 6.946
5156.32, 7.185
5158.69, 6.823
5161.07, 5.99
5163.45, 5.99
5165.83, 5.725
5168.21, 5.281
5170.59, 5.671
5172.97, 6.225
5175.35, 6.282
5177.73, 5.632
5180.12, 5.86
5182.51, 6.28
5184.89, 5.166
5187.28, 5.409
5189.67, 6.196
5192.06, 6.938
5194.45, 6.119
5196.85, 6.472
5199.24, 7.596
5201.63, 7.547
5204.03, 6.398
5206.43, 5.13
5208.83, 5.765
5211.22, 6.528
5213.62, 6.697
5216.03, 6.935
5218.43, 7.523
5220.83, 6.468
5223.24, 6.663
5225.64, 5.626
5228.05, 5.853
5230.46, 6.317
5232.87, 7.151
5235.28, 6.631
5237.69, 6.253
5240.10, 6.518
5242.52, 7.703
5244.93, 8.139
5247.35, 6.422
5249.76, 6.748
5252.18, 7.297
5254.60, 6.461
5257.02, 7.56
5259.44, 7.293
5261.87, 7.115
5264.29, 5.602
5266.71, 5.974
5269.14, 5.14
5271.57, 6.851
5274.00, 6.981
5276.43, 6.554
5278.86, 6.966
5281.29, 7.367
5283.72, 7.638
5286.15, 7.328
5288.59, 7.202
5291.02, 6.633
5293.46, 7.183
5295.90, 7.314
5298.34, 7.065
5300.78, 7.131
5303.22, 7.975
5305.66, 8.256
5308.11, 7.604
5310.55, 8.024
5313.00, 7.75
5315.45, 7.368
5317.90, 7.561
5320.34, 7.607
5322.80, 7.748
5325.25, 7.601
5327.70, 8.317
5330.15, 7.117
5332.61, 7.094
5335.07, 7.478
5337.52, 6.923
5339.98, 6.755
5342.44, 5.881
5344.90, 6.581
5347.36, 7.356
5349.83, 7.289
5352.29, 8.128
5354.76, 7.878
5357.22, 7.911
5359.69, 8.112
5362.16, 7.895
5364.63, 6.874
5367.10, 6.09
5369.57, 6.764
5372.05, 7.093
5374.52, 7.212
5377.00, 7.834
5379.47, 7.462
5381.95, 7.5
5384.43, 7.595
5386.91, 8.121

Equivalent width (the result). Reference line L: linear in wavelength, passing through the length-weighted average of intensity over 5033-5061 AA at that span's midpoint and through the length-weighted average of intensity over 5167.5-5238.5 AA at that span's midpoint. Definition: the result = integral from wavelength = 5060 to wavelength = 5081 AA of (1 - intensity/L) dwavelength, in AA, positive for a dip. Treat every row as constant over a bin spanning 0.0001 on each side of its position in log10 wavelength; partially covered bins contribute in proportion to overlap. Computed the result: 1.54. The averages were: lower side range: 6.86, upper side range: 6.3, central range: 6.28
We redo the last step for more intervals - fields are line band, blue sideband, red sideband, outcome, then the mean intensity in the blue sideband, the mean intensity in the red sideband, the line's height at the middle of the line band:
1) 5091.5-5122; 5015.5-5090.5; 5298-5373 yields 0.85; 6.65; 7.4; 6.79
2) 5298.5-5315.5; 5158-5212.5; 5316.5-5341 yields -1.14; 6.13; 7.43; 7.23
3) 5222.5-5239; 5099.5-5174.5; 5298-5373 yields 1.28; 6.42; 7.4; 6.88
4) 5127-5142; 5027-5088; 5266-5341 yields 0.29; 6.7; 7.25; 6.88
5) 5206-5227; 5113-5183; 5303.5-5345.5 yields 1.10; 6.35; 7.42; 6.77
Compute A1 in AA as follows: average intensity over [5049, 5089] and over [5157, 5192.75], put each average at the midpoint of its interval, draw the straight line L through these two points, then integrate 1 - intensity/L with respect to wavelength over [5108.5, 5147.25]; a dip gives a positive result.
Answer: -1.5 AA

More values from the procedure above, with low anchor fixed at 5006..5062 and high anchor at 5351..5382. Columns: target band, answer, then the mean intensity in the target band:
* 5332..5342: 0.5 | 6.97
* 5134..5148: 0.6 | 6.61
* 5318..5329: -0.7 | 7.79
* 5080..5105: 0.4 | 6.69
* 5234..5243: 0.5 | 6.7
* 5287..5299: 0.3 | 7.09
